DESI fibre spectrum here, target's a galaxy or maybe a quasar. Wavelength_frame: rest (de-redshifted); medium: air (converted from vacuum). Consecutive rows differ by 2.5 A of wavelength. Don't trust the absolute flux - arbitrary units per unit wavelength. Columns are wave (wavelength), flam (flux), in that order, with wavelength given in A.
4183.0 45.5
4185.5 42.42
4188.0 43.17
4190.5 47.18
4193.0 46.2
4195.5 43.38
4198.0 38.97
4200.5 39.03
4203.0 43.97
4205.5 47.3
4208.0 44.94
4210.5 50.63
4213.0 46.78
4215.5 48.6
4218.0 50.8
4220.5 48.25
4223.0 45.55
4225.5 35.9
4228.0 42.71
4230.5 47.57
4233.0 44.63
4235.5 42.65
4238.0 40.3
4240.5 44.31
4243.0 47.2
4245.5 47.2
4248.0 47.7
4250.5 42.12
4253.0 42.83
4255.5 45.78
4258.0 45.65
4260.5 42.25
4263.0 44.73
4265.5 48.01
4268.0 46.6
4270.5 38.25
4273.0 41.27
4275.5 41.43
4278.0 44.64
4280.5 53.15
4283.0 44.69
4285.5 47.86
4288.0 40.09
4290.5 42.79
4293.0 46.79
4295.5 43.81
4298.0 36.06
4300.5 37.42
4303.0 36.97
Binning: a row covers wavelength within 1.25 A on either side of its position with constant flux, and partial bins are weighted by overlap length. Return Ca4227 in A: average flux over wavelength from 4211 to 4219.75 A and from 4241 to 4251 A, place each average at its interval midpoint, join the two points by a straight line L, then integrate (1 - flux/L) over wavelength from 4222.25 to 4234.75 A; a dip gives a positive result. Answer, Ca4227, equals 1.2 A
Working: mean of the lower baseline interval 48.9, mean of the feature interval 43.2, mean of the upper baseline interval 46.2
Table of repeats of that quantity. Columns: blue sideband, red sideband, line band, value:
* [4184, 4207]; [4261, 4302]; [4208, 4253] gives -1.89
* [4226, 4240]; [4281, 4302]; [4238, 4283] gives -1.85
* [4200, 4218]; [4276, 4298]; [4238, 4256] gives 0.29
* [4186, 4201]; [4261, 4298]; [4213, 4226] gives -0.90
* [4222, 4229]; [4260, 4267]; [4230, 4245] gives -0.68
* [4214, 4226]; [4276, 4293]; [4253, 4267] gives 0.23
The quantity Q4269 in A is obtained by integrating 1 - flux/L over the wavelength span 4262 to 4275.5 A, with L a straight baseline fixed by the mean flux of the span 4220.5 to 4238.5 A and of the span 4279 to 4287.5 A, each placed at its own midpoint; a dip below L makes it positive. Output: 0.9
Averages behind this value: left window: 43.2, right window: 47.7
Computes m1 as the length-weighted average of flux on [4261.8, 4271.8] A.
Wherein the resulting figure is 44.4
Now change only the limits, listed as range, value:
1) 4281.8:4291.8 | 43.9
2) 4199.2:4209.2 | 43.8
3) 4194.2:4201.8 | 40.5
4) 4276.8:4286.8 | 47.6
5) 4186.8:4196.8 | 45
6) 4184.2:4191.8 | 44.3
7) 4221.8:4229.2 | 41.3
